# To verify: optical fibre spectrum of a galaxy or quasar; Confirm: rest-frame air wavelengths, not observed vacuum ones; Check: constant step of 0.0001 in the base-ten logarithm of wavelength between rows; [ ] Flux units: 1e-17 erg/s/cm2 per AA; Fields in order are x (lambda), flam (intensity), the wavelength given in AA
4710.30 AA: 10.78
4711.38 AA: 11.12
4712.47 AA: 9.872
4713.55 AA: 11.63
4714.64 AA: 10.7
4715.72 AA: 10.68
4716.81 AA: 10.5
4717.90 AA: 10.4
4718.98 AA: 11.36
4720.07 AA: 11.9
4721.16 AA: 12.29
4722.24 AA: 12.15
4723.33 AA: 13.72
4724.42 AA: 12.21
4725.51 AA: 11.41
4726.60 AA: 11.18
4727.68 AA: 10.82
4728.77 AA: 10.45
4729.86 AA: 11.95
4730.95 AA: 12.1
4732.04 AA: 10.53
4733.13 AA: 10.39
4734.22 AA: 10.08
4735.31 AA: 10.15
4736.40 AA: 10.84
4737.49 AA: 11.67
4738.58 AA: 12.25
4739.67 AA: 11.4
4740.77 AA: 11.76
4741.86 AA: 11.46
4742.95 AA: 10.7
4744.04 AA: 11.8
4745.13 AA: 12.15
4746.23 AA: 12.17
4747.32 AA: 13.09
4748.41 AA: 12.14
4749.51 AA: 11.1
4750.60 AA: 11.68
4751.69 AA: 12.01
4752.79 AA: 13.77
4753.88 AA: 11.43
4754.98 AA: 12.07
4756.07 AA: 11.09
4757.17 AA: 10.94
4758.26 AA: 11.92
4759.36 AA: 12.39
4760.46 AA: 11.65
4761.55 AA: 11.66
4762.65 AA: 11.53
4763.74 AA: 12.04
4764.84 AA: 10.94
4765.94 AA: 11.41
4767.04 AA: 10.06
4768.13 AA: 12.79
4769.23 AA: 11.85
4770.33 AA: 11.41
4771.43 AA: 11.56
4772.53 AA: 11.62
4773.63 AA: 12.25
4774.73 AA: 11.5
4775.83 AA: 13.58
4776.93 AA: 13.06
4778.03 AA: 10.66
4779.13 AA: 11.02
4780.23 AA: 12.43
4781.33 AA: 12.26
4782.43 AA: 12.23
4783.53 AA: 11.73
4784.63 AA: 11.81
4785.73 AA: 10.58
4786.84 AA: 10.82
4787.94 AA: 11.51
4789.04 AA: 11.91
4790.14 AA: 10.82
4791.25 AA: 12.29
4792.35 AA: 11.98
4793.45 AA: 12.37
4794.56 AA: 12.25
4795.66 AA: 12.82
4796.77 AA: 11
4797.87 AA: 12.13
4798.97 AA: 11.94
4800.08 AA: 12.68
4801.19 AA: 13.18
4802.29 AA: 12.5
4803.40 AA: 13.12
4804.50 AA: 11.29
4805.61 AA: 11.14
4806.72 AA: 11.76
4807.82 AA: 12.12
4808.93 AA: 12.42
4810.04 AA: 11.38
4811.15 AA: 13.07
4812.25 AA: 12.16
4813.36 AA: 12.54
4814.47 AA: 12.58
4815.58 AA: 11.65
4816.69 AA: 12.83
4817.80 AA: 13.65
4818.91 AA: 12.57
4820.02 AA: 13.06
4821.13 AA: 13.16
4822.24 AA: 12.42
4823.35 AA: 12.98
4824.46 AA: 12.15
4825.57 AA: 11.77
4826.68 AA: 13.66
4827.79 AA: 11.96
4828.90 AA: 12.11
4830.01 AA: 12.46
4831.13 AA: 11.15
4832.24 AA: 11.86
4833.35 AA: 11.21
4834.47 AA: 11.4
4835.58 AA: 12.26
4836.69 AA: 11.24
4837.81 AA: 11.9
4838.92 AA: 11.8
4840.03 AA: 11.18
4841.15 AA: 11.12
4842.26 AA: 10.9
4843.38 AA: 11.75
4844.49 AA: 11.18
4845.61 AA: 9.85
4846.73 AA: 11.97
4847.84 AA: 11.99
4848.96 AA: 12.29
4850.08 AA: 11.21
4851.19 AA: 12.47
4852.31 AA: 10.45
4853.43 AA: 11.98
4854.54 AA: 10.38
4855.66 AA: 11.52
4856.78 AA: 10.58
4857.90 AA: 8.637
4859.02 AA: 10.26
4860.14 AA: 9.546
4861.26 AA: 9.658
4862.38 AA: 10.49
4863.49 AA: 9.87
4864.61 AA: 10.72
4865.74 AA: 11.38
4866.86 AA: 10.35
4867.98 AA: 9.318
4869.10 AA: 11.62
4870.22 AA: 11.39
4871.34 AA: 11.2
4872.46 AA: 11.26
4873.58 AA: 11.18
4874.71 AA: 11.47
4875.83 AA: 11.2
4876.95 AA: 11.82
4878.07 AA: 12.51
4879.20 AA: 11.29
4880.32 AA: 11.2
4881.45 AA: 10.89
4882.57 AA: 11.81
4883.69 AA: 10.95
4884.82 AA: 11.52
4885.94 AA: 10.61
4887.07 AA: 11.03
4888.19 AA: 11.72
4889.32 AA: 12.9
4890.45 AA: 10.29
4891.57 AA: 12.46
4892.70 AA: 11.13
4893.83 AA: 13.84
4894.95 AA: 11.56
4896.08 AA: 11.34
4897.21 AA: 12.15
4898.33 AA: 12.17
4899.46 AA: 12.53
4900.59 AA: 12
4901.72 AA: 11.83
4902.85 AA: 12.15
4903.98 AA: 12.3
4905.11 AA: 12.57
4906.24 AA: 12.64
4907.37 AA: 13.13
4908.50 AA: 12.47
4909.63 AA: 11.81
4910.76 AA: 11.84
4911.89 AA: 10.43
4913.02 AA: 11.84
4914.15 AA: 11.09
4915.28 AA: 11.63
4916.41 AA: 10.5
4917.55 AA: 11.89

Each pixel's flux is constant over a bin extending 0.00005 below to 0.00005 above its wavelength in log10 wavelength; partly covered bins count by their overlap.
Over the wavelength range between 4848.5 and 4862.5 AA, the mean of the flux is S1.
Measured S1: 10.7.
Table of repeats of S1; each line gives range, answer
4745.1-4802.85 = 11.9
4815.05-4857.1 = 11.9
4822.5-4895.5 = 11.4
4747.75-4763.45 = 11.8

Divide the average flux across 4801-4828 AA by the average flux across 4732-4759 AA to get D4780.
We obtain 1.08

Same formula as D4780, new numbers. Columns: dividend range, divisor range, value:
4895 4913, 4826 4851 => 1.03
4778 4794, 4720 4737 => 1.03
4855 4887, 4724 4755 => 0.94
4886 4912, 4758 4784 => 1.02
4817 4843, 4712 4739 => 1.07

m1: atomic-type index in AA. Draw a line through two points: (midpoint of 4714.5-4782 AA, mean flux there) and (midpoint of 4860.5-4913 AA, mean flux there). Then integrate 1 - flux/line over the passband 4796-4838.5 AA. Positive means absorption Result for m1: -2.4 AA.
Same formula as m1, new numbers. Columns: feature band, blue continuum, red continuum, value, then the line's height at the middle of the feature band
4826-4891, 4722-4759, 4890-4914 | 3.6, 11.9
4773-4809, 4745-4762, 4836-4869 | -1.3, 11.6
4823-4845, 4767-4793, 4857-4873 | -1.8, 10.9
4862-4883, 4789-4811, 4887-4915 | 1.6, 12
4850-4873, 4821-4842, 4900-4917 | 2.4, 11.9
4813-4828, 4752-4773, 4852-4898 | -1.7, 11.4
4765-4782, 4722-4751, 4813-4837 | 0.1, 11.9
